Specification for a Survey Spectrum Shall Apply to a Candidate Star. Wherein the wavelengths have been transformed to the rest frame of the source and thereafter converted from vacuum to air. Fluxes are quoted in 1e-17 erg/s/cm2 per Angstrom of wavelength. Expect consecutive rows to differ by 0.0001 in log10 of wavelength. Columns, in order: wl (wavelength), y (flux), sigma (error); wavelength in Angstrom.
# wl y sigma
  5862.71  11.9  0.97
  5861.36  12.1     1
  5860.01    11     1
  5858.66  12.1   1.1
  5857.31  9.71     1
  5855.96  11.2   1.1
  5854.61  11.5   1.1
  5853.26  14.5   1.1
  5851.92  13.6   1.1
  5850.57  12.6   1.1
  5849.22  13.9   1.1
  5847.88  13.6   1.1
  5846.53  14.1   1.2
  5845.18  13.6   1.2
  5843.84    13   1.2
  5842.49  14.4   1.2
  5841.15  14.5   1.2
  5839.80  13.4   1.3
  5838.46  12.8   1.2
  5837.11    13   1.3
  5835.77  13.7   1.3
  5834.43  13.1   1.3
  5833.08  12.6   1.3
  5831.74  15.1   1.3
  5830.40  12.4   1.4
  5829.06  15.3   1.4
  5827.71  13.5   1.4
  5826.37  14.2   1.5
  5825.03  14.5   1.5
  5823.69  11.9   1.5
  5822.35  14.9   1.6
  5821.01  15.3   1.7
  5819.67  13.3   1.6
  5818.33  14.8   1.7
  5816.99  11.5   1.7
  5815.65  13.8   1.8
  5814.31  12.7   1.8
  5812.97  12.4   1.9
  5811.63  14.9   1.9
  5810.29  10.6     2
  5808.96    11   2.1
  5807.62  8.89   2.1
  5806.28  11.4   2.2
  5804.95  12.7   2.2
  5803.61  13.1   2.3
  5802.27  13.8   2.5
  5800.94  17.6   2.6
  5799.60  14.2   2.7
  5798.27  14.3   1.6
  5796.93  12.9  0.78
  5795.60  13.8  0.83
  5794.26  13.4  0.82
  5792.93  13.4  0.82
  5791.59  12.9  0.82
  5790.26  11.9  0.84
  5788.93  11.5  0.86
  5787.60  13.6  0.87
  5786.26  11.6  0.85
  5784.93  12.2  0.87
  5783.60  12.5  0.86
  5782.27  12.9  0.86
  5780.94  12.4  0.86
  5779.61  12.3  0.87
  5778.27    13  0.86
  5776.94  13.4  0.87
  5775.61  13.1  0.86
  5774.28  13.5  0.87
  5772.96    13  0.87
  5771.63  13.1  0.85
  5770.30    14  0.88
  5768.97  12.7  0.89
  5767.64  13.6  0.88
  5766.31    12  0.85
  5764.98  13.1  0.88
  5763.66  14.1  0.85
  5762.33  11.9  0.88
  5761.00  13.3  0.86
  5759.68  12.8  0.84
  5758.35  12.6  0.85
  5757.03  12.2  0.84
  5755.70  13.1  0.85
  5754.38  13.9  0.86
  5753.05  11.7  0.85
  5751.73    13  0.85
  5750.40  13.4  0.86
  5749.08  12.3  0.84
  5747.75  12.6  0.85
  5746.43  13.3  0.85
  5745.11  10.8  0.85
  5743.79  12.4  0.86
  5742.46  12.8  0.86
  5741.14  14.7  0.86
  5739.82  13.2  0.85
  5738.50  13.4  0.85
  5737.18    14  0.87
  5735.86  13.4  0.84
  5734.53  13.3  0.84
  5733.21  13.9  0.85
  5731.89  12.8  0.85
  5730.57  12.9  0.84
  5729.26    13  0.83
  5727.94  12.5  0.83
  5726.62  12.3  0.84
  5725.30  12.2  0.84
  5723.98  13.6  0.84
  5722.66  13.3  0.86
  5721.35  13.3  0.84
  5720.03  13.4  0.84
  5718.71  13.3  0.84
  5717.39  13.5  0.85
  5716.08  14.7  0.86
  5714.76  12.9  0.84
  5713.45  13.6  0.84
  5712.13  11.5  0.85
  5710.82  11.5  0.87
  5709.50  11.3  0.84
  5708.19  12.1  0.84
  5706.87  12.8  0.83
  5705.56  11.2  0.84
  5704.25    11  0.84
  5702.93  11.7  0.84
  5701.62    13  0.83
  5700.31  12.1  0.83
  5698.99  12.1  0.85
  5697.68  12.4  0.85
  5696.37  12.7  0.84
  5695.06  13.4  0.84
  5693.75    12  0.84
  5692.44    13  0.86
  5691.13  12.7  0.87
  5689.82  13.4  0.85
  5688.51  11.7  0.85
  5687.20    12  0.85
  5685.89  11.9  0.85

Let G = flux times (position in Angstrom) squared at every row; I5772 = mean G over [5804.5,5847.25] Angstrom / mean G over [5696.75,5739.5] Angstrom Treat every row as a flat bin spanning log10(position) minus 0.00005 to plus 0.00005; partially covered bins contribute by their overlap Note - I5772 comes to 1.1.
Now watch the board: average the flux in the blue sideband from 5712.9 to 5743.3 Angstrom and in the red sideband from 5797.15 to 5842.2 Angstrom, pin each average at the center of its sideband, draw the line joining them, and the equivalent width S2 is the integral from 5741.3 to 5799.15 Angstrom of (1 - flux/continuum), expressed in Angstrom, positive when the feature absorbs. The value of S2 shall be 2.0 Angstrom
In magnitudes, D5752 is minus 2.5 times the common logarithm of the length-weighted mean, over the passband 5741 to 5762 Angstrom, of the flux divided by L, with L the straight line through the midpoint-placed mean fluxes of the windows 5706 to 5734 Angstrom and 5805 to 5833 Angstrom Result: 0.02 mag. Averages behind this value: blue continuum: 12.9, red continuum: 13.1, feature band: 12.7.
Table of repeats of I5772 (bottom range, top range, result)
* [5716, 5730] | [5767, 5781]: 1.02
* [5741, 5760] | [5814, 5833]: 1.11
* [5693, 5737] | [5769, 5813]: 1.04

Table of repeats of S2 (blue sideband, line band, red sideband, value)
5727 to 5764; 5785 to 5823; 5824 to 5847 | 1.04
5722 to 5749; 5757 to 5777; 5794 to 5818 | -0.09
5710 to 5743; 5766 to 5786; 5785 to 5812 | 0.05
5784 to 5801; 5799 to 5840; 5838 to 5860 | -0.72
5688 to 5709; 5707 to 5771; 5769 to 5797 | -1.78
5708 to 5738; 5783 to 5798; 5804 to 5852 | 0.47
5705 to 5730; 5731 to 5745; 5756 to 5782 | -0.49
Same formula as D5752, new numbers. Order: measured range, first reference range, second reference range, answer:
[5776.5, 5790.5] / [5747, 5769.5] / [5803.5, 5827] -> 0.03 mag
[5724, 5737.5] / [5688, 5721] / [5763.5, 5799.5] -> -0.03 mag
